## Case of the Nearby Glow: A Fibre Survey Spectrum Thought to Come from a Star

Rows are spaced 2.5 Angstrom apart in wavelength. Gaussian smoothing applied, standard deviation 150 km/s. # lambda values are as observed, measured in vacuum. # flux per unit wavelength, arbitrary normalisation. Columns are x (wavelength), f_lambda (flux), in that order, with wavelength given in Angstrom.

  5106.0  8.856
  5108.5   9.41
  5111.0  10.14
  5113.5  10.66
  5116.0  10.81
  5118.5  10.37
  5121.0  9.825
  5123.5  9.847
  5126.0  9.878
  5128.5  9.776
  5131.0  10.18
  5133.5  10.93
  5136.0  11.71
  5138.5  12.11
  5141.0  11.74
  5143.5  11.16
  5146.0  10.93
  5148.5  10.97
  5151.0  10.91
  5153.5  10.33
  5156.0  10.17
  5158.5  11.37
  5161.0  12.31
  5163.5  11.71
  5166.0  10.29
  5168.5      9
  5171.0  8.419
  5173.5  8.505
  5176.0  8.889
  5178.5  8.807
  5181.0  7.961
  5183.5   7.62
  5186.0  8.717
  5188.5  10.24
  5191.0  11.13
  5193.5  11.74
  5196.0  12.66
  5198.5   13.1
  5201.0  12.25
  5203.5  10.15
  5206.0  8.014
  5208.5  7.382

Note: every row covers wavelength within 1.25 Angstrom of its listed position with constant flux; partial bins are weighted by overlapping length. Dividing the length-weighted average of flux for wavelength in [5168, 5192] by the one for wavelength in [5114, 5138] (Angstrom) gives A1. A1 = 0.9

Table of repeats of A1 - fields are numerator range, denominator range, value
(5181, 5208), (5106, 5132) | 1.03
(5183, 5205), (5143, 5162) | 0.99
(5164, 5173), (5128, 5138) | 0.87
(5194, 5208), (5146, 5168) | 1.01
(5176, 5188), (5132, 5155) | 0.76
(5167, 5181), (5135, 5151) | 0.76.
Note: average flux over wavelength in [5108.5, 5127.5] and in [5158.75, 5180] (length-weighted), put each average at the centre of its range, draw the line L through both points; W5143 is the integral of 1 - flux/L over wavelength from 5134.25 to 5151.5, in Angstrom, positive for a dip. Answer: -2.4 Angstrom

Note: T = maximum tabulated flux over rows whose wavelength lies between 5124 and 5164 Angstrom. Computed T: 12.31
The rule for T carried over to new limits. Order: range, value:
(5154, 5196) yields 12.66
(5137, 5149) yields 12.11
